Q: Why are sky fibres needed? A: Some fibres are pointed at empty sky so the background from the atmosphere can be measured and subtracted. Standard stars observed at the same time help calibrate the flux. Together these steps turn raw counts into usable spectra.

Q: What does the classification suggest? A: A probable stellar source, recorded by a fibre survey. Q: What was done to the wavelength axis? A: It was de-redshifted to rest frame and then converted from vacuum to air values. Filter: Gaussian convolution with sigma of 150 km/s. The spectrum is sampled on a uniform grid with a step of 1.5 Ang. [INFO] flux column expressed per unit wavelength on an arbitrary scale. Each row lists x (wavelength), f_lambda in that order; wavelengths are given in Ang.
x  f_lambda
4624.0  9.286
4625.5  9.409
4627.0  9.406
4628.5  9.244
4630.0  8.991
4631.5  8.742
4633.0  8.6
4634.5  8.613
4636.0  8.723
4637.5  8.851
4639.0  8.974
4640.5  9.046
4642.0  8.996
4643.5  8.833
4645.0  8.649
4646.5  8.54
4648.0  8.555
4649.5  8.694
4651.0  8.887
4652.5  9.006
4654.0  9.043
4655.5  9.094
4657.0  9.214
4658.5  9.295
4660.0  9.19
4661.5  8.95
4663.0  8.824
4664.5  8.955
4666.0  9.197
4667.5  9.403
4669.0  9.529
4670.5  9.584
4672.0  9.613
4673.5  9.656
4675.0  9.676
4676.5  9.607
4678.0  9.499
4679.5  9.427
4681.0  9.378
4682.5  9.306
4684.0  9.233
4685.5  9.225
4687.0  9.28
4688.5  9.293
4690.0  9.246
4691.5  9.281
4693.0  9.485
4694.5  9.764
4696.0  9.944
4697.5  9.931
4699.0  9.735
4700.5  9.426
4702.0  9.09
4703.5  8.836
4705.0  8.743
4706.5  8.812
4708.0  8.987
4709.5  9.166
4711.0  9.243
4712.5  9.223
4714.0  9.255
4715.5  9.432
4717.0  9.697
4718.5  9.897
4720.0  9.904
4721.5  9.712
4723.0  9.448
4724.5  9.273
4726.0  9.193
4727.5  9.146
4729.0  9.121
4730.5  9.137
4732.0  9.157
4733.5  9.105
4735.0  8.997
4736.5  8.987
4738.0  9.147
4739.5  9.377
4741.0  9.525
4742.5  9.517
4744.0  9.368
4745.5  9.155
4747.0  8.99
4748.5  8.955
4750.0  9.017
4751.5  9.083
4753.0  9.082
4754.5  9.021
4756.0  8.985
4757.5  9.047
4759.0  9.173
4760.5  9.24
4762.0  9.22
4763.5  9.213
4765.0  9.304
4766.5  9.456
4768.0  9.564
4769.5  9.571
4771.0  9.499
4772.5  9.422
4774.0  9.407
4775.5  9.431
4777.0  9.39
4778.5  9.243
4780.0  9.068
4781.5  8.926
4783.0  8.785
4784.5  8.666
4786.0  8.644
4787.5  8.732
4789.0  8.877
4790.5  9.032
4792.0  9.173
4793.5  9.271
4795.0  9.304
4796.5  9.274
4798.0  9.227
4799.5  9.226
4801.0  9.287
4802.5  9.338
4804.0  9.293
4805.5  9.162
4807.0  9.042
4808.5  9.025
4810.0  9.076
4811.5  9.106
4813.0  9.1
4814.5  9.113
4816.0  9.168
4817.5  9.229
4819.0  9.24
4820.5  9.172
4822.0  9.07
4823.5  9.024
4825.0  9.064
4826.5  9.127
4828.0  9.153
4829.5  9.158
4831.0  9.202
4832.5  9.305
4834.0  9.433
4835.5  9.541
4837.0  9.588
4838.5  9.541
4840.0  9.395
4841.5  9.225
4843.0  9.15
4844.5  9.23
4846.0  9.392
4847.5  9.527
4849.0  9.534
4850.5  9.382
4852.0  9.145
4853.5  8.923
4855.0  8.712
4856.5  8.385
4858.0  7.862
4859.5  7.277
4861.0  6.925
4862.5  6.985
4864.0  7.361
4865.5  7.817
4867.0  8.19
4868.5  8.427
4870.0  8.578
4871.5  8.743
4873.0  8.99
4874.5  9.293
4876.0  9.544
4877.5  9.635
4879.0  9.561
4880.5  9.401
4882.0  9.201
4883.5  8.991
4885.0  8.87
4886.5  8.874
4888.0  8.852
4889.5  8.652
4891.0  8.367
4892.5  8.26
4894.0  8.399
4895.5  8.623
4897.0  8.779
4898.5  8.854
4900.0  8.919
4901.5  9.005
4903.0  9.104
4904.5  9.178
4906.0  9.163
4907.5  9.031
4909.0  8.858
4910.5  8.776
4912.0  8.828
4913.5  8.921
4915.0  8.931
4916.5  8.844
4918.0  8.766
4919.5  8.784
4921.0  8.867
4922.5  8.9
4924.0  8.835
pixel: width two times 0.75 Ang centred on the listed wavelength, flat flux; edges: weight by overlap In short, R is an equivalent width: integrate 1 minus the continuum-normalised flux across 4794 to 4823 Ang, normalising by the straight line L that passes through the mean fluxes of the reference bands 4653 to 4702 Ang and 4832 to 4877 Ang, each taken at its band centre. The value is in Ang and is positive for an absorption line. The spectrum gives -0.8 Ang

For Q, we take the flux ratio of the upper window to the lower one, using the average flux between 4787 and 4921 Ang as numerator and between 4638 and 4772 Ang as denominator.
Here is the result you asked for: 0.97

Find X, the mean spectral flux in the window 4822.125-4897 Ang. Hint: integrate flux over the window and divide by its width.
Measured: 8.85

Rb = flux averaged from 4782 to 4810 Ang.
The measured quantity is 9.07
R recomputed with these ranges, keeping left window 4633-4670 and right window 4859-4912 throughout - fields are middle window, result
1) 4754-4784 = -1.45 Ang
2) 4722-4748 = -1.05 Ang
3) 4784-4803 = -0.64 Ang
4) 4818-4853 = -2.18 Ang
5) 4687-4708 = -1.02 Ang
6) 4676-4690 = -0.67 Ang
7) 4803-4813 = -0.40 Ang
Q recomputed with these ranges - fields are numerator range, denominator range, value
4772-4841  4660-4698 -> 0.98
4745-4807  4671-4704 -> 0.97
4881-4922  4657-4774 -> 0.95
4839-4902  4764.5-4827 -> 0.95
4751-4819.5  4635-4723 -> 0.99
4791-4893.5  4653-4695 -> 0.96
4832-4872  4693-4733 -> 0.93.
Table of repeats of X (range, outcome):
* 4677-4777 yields 9.3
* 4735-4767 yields 9.18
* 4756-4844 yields 9.2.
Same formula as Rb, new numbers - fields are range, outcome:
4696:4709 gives 9.24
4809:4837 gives 9.19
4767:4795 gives 9.16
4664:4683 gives 9.46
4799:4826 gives 9.15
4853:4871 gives 7.95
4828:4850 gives 9.37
